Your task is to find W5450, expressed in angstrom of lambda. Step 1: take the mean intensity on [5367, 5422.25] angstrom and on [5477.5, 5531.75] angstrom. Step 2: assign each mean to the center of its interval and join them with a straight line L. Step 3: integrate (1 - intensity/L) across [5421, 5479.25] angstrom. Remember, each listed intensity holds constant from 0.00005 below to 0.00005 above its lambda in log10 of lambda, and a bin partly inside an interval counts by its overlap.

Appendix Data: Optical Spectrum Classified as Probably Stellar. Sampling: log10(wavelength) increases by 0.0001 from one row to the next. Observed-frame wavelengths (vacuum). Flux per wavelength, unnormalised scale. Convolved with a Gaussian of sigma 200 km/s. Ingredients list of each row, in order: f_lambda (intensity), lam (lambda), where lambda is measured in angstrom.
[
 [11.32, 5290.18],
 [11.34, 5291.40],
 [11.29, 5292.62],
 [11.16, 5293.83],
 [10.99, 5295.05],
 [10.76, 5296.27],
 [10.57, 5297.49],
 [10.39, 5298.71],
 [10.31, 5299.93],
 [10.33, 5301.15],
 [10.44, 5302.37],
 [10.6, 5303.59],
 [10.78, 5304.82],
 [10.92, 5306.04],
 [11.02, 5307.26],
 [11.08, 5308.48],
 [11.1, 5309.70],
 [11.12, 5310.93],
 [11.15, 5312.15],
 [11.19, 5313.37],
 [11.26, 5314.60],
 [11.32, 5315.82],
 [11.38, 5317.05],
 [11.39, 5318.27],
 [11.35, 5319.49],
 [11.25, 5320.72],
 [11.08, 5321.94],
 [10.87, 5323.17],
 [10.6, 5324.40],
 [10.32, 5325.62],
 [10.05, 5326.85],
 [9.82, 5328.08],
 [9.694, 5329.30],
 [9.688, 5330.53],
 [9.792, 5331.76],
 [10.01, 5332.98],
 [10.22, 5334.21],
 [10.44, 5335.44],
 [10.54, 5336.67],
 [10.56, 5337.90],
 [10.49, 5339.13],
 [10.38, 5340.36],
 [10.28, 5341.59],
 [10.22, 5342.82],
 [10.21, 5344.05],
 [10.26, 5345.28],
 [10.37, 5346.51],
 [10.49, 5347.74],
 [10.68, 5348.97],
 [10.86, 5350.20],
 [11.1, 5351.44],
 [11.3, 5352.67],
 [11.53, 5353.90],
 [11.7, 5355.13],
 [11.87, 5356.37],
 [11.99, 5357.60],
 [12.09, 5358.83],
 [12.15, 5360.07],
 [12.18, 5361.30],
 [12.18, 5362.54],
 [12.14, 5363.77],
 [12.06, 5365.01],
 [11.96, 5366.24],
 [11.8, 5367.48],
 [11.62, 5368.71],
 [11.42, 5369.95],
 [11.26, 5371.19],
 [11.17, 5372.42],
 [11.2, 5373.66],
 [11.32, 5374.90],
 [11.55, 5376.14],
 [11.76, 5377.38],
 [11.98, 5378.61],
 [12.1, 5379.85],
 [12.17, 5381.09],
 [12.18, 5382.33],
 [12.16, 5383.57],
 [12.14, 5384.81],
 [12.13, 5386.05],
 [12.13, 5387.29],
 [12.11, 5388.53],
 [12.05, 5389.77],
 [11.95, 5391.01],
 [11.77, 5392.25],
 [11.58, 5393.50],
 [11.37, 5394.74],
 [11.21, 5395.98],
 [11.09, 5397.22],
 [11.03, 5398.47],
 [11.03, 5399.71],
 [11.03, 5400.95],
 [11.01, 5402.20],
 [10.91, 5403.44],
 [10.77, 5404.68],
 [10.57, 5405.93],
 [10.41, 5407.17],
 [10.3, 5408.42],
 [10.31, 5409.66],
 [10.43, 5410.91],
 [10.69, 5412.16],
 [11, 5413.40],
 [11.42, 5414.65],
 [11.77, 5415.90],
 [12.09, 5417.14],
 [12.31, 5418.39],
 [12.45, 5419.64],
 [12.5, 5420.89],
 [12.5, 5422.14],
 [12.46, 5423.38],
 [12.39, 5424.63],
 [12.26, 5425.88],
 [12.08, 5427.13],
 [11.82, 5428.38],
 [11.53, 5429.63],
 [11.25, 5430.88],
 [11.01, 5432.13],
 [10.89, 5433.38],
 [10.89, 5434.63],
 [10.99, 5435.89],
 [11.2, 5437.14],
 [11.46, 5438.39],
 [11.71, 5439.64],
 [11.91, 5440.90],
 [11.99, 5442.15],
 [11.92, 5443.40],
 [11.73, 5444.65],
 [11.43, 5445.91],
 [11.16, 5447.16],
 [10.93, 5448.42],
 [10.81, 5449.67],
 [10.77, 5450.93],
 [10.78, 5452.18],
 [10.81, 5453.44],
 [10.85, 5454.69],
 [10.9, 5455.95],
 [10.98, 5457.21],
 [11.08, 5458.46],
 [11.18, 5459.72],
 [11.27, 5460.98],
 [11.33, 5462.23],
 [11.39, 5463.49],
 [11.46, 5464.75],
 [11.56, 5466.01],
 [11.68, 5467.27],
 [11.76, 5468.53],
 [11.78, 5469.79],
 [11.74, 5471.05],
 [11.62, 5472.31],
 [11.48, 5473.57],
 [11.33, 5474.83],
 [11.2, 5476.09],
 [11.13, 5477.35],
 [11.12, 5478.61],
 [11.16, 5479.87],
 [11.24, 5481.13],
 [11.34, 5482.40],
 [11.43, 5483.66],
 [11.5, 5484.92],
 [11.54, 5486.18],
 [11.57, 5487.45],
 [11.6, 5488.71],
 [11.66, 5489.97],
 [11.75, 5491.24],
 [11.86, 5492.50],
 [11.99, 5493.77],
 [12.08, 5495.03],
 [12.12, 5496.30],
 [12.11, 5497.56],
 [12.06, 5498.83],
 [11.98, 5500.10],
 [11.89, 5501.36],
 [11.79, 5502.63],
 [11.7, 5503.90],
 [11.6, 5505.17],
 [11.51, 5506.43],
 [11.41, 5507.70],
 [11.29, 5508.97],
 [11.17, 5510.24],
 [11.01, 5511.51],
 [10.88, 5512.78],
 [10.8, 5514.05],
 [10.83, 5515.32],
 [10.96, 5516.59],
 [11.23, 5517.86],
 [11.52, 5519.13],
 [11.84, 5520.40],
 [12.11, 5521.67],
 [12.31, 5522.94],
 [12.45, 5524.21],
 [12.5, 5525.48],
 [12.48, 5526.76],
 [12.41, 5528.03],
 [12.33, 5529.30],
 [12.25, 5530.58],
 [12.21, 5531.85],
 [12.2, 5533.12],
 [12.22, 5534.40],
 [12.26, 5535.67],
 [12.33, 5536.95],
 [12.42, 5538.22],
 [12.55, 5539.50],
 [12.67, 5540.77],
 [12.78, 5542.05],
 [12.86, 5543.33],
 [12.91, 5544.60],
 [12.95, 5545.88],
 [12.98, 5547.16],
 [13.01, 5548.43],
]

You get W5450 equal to 0.8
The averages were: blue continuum 11.5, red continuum 11.7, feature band 11.4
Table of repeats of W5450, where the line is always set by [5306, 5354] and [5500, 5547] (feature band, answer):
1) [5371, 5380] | -0.4 angstrom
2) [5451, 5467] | 0.6 angstrom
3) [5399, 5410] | 0.4 angstrom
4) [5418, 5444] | -1.0 angstrom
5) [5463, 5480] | 0.2 angstrom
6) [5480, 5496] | 0.1 angstrom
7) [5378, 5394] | -1.4 angstrom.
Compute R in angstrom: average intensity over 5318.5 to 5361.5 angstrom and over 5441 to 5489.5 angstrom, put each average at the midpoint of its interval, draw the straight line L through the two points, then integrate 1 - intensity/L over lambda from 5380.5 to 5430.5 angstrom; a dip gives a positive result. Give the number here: -2.34 angstrom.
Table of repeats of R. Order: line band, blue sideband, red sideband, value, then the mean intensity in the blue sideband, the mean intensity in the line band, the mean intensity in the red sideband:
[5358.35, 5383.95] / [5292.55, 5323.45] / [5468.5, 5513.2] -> -1.5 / 11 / 11.8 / 11.6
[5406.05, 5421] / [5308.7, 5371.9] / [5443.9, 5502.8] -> 0.0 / 11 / 11.2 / 11.4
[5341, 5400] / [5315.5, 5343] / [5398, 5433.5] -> -3.2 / 10.5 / 11.5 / 11.4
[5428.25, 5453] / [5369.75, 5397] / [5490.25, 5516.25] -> 0.8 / 11.8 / 11.3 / 11.6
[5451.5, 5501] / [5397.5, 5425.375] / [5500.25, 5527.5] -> 0.1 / 11.3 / 11.5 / 11.6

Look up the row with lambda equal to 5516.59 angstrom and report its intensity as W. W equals 10.96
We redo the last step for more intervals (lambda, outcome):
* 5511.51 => 11.01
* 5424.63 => 12.39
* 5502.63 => 11.79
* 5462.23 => 11.33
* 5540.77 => 12.67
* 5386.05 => 12.13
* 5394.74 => 11.37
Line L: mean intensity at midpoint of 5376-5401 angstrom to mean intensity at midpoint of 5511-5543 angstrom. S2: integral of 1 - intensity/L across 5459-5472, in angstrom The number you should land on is 0.4 angstrom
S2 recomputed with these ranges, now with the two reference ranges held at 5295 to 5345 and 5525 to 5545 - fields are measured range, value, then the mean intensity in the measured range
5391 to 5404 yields 0.0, 11.2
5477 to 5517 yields 2.0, 11.5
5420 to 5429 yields -0.6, 12.3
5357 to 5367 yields -1.0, 12.1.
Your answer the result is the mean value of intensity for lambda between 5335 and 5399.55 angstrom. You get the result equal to 11.4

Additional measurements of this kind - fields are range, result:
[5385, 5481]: 11.4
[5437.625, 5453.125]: 11.4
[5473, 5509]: 11.6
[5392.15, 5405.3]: 11.1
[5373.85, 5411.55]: 11.4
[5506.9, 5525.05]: 11.4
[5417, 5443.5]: 11.8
